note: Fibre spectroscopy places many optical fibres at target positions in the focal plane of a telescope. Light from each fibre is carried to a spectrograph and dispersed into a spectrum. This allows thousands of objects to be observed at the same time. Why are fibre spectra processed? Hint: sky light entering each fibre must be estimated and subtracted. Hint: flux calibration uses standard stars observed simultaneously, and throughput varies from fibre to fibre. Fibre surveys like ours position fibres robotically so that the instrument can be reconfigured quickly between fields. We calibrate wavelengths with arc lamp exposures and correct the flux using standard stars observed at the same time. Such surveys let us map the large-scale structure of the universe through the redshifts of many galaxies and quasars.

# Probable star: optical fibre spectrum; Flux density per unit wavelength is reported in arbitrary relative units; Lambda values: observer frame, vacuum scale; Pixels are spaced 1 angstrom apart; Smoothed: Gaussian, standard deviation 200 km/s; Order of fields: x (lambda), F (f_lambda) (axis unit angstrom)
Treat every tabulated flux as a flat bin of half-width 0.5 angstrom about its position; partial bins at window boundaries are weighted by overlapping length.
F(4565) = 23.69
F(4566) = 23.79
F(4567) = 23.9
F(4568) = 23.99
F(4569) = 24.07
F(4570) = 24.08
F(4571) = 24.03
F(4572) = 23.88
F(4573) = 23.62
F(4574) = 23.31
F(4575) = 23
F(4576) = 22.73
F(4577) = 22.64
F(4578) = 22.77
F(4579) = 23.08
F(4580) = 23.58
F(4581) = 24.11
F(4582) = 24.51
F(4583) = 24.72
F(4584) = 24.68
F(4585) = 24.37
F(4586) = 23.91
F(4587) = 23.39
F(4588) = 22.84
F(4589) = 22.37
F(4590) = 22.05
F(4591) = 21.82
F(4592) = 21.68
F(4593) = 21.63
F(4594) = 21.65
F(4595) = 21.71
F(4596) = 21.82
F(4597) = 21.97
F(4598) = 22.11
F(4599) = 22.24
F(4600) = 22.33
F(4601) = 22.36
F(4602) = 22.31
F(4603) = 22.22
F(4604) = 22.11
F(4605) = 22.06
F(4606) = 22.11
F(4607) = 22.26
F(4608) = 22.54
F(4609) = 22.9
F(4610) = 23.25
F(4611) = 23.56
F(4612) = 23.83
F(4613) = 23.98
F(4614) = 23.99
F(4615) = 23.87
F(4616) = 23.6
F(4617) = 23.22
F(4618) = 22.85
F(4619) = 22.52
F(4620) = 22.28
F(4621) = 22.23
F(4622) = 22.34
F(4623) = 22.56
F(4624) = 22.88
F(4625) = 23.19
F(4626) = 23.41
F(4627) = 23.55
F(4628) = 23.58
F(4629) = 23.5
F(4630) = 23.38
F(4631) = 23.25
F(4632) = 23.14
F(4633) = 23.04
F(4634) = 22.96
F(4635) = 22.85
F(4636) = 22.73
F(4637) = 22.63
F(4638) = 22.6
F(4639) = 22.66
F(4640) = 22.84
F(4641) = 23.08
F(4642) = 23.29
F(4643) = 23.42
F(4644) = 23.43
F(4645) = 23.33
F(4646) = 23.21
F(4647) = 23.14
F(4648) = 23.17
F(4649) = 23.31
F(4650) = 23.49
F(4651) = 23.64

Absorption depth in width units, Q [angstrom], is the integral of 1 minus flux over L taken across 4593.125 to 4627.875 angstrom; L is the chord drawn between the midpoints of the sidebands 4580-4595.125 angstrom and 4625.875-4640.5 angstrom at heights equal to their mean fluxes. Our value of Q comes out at 0.6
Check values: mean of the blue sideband 23.1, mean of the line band 22.7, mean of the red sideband 23.1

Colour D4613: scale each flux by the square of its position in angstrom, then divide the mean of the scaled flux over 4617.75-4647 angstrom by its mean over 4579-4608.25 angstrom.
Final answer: 1.03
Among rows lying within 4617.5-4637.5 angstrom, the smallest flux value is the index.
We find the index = 22.23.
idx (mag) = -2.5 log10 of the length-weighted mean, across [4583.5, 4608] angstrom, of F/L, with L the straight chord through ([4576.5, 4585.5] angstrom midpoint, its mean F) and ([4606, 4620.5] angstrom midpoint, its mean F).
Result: 0.05 mag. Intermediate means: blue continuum 23.8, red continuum 23.2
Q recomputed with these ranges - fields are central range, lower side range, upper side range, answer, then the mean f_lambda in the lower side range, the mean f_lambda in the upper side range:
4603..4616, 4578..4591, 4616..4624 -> -0.1 angstrom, 23.5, 22.7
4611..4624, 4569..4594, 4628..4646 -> 0.0 angstrom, 23.3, 23.1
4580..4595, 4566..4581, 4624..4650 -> 0.2 angstrom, 23.5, 23.1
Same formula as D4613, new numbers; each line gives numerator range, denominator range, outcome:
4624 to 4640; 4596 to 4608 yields 1.05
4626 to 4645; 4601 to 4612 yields 1.04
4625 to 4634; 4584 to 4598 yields 1.06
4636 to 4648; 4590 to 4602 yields 1.07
